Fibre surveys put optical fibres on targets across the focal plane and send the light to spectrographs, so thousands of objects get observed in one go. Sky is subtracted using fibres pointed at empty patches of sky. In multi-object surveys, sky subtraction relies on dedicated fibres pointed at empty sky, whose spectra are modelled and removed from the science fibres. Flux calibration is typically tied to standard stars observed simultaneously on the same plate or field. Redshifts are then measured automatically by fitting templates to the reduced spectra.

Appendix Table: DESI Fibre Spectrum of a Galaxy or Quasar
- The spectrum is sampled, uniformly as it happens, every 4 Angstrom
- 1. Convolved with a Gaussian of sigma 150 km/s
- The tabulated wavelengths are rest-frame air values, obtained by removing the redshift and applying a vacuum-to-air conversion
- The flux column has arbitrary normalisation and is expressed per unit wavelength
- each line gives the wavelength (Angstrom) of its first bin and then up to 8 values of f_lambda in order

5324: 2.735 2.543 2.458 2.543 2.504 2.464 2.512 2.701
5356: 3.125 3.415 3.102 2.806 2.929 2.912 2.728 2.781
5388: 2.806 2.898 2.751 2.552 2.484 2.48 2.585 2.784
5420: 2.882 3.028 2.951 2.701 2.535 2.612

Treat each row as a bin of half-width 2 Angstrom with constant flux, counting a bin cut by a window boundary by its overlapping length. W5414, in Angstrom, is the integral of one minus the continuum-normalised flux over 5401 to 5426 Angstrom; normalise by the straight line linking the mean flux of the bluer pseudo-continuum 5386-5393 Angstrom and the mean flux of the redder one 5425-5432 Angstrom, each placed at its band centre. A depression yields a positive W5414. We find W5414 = 1.5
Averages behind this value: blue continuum 2.85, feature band 2.7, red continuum 2.89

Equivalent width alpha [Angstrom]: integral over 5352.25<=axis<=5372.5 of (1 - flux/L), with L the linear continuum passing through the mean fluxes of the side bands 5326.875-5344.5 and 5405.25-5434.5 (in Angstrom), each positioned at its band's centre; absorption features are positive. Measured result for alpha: -3.7 Angstrom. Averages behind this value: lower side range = 2.5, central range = 3.05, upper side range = 2.76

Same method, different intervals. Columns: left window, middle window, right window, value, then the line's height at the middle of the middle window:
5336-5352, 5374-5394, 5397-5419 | -2.0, 2.57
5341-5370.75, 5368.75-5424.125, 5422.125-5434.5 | 2.4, 2.87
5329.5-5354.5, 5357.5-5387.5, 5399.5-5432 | -3.8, 2.62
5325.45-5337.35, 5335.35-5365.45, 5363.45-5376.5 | -0.8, 2.72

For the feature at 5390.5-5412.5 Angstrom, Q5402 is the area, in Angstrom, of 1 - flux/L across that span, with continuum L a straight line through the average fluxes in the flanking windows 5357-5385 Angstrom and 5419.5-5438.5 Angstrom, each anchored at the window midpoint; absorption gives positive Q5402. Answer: 2.0 Angstrom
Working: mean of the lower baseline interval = 2.97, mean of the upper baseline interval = 2.81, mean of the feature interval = 2.62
